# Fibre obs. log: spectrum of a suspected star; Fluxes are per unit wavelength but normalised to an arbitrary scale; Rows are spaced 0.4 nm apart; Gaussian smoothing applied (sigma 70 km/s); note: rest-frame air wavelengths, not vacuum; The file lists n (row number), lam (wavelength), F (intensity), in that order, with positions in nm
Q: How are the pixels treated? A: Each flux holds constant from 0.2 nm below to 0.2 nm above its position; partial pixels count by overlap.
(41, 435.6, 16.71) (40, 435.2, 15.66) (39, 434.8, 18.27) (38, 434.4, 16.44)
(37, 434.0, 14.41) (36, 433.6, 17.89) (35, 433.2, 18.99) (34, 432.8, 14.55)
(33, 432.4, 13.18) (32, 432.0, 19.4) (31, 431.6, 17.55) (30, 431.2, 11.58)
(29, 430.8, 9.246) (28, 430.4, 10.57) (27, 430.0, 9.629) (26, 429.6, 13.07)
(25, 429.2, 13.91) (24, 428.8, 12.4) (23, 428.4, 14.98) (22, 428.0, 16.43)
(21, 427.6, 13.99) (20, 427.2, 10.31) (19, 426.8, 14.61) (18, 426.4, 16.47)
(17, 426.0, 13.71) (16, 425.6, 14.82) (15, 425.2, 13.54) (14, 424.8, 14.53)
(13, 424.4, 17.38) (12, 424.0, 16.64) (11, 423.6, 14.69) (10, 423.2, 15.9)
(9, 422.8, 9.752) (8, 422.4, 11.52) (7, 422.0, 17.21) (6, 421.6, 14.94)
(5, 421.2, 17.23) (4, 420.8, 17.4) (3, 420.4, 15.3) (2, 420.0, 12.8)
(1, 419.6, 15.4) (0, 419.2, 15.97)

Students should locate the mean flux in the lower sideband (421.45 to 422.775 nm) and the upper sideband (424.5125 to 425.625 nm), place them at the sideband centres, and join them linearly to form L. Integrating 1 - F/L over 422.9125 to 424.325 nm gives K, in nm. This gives -0.132 nm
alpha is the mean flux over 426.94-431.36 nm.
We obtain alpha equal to 12.4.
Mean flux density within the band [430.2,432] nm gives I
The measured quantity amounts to 13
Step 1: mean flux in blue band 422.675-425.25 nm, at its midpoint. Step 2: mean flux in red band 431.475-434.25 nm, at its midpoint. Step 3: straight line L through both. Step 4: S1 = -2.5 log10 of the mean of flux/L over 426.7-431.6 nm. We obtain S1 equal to 0.24 mag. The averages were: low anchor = 14.8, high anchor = 16.5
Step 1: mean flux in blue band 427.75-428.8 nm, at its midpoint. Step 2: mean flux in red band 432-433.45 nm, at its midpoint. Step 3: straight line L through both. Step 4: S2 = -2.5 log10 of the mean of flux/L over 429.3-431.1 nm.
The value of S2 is 0.39 mag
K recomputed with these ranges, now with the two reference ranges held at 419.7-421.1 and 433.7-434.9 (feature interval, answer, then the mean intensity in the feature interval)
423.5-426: 0.08 nm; 15.2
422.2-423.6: 0.25 nm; 12.7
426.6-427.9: 0.21 nm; 13.2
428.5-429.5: 0.16 nm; 13.3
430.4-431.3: 0.32 nm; 10.3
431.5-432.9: 0.00 nm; 16.2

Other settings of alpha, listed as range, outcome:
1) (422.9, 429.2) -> 14.6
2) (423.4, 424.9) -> 15.9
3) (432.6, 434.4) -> 16.5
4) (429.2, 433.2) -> 13.5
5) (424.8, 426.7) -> 14.6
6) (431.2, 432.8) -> 15.8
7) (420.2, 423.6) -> 14.9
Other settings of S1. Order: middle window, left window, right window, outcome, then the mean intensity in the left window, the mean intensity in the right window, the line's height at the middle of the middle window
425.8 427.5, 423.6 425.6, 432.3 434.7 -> 0.13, 15.4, 16.1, 15.5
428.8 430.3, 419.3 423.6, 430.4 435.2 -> 0.25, 14.8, 15.4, 15.2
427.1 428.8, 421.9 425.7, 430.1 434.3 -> 0.05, 14.5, 14.7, 14.6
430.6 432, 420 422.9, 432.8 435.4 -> 0.19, 14.8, 16.8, 16.3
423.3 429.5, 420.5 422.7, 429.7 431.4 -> -0.15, 15.4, 10.4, 12.7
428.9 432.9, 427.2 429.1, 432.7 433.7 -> 0.20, 14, 17.3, 15.8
